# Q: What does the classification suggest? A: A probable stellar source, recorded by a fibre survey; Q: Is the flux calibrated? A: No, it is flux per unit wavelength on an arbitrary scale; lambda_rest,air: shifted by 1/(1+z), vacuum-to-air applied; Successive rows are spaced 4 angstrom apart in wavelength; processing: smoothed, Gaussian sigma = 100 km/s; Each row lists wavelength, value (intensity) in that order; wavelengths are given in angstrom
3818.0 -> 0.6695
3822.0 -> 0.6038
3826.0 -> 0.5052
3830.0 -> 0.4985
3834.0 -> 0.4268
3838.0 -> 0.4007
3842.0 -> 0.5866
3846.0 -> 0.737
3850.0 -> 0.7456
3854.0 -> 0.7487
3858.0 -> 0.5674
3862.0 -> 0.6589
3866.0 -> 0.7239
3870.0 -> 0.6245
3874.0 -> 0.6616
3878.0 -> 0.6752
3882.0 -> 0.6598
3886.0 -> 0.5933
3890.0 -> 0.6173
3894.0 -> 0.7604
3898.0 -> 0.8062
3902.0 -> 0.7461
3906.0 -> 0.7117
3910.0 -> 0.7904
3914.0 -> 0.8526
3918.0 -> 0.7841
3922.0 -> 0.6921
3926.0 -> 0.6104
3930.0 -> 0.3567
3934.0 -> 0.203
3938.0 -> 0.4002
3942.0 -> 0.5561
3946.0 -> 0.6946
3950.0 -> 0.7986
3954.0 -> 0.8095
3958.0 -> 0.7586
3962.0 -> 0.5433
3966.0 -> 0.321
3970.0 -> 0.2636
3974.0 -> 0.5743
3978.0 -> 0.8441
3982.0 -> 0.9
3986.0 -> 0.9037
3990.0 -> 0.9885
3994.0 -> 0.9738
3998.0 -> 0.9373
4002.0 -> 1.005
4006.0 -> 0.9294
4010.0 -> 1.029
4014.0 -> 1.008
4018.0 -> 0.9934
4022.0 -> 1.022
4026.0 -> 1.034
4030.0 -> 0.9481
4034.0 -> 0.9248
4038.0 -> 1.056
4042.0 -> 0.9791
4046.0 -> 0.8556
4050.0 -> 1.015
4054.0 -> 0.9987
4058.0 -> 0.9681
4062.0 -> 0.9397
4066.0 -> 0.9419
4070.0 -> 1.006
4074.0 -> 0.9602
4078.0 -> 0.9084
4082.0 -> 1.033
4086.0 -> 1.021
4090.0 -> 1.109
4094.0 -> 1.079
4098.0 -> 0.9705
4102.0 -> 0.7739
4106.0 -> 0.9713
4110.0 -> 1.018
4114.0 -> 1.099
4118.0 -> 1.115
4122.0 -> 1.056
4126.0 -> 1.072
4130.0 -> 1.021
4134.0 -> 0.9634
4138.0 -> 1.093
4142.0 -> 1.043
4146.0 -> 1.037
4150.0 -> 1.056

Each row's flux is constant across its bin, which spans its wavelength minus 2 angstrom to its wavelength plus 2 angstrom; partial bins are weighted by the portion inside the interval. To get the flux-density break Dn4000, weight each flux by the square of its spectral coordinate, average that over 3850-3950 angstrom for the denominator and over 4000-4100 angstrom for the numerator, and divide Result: 1.6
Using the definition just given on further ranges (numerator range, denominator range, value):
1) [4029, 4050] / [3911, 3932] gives 1.53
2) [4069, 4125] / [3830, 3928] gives 1.68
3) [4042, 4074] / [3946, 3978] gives 1.67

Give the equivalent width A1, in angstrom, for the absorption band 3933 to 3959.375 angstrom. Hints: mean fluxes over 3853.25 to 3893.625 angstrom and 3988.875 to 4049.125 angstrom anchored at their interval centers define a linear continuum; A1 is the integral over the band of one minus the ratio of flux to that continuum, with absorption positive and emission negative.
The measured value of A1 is 6.7 angstrom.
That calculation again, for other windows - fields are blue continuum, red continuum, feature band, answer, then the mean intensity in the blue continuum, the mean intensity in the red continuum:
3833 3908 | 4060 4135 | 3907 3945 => 7.7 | 0.658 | 1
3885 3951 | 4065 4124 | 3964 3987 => 4.3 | 0.644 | 1.01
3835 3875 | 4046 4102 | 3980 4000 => -2.1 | 0.64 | 0.983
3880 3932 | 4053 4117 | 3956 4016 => 2.3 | 0.691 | 0.989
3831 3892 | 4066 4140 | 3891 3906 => -1.5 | 0.626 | 1.01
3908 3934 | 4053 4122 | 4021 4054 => -3.3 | 0.644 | 0.997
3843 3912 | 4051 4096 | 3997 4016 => -1.9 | 0.694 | 0.997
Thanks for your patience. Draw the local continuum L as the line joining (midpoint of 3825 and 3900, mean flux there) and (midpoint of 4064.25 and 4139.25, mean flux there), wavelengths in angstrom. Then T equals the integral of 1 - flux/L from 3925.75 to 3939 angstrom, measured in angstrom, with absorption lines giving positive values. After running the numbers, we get 6.8 angstrom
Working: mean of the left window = 0.633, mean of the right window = 1.01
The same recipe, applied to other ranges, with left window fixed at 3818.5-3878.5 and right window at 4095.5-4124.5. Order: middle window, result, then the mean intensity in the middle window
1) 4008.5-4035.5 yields -3.9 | 0.995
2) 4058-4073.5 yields -0.4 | 0.963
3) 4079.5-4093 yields -1.2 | 1.05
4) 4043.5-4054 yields -0.4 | 0.949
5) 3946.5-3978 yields 7.1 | 0.603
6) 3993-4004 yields -1.8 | 0.972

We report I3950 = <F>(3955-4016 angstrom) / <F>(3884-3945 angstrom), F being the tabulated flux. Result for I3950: 1.3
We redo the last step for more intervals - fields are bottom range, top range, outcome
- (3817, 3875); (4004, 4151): 1.64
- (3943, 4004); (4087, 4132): 1.37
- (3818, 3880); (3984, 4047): 1.59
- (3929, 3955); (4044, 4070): 1.76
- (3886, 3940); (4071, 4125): 1.58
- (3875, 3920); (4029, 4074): 1.33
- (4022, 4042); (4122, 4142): 1.05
